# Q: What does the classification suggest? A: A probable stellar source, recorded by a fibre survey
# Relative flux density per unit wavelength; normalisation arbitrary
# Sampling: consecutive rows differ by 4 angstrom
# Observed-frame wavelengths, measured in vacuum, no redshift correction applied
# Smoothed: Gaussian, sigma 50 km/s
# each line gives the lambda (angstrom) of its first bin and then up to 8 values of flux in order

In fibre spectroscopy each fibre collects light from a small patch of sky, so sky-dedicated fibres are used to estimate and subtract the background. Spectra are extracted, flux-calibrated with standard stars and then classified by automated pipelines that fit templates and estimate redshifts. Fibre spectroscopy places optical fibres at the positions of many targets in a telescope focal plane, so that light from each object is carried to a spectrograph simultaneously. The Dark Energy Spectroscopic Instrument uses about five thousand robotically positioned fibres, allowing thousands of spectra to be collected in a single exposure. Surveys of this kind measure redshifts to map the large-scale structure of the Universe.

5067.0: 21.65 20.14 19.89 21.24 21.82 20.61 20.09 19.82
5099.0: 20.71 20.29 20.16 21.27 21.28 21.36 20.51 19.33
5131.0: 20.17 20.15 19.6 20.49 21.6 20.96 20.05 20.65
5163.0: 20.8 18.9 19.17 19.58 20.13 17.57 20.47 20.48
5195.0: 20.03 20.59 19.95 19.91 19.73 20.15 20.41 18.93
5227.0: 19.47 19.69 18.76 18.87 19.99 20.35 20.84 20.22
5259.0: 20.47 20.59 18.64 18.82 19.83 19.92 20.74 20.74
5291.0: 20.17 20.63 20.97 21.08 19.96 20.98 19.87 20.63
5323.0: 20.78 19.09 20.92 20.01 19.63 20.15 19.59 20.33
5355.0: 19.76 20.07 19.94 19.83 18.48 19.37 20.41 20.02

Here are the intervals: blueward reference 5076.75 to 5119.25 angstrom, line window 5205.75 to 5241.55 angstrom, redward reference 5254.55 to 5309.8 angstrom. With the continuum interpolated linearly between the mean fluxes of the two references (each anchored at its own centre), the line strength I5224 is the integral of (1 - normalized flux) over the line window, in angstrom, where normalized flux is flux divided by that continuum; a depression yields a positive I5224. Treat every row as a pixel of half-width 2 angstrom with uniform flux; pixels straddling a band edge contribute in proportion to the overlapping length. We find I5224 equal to 1.5 angstrom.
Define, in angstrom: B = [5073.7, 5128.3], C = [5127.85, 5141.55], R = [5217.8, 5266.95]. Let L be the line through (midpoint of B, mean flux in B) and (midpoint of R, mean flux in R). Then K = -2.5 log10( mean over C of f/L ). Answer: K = 0.03 mag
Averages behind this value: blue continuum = 20.6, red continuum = 19.8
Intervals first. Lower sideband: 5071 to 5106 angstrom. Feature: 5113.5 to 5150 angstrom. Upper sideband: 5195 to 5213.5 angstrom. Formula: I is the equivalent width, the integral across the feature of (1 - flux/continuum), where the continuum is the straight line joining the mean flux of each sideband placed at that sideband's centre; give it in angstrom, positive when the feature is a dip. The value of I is -0.3 angstrom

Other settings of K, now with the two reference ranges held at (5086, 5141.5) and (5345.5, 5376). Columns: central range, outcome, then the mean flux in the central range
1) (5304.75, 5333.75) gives -0.03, 20.3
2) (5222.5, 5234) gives 0.04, 19.4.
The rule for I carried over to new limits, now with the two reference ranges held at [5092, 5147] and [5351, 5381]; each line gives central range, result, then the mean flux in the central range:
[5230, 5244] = 0.6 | 19.3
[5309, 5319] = -0.3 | 20.5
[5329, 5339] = -0.2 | 20.3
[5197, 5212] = 0.1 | 20.1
